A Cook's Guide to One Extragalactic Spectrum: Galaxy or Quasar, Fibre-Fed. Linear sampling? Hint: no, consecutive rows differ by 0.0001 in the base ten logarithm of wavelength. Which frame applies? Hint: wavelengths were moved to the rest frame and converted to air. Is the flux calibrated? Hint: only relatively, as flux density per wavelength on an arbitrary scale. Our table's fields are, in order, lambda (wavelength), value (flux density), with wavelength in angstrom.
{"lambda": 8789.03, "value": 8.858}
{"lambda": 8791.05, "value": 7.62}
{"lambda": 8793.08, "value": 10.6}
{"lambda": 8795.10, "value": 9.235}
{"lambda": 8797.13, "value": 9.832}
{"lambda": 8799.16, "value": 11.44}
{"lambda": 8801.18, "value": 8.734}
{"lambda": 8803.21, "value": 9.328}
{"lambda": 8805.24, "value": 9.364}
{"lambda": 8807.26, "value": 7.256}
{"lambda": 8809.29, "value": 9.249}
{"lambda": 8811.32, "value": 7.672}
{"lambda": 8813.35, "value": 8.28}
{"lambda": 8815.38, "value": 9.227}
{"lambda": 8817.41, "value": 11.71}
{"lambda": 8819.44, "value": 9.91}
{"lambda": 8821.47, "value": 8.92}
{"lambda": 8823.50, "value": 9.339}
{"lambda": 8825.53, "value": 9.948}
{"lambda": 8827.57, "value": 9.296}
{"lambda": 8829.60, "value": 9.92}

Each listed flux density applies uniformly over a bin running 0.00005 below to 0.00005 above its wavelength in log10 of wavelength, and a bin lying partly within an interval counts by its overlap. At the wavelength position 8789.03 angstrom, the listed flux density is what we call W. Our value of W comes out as 8.858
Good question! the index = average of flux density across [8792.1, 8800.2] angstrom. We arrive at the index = 10.3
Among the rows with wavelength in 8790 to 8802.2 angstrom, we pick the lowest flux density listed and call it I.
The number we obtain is 7.62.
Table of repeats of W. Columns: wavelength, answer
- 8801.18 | 8.734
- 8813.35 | 8.28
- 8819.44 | 9.91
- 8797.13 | 9.832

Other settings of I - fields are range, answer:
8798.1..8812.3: 7.256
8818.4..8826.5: 8.92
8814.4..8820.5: 9.227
